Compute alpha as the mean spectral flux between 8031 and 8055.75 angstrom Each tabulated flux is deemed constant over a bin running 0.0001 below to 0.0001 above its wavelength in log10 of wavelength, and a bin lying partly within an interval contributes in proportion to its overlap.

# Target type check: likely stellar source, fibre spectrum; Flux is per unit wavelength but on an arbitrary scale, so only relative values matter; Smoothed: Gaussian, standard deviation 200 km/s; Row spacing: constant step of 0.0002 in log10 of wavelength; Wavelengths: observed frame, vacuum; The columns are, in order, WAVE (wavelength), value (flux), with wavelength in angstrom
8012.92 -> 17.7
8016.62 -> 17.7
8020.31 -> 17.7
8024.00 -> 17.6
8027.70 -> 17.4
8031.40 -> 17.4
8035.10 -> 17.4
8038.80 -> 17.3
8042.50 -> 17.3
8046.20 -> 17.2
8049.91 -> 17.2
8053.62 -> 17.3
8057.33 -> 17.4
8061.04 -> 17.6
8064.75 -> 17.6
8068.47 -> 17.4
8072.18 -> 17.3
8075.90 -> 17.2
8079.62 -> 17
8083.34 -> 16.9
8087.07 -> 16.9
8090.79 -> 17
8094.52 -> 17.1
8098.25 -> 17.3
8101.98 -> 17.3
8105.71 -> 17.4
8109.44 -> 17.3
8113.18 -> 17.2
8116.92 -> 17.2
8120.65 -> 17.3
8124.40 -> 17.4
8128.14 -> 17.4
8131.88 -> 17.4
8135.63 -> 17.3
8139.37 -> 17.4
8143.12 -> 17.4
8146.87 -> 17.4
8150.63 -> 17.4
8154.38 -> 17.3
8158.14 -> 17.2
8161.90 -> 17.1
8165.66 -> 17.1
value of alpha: 17.3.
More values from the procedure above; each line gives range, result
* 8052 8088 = 17.3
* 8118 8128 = 17.3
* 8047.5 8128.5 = 17.3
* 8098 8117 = 17.3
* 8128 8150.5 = 17.4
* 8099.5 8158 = 17.3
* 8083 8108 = 17.1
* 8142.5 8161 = 17.3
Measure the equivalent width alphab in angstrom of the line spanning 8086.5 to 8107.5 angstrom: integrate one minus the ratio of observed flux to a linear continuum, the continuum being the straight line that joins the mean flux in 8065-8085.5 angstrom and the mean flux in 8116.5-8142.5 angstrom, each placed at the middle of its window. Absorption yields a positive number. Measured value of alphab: 0.1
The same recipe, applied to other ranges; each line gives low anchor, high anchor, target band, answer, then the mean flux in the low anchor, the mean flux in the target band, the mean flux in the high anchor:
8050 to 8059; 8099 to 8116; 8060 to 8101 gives 0.2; 17.3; 17.2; 17.3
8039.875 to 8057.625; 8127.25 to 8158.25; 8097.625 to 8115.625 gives 0.0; 17.3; 17.3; 17.4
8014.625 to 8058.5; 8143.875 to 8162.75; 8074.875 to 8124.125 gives 0.5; 17.4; 17.2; 17.3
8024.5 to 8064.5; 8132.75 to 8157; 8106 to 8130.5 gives 0.1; 17.4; 17.3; 17.4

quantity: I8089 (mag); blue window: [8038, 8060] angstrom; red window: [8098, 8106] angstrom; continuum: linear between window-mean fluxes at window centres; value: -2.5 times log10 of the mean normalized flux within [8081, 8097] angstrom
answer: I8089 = 0.02 mag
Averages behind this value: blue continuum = 17.3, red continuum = 17.3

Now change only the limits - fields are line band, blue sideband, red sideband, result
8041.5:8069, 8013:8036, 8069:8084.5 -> -0.004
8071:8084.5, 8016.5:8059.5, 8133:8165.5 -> 0.017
